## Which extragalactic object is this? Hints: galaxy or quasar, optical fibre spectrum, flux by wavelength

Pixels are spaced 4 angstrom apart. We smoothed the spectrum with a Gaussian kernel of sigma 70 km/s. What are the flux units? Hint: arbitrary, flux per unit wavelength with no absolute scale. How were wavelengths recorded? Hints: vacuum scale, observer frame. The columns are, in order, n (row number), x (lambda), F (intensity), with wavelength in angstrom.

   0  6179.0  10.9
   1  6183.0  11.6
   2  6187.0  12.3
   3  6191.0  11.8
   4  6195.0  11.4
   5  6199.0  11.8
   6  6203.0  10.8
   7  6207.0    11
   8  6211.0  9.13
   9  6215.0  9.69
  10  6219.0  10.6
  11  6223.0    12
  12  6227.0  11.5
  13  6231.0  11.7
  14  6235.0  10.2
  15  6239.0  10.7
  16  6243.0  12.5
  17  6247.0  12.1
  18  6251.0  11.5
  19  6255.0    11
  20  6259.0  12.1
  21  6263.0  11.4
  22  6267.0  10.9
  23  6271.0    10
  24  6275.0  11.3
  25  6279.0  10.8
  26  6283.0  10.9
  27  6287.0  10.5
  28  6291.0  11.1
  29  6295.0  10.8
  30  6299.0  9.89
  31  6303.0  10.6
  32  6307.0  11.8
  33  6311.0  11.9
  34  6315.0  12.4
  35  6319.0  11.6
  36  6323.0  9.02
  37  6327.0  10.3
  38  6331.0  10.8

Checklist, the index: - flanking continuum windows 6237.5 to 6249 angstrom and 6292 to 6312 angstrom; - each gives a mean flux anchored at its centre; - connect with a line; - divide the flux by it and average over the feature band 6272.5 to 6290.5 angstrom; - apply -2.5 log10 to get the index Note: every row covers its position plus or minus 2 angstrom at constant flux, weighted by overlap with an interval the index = 0.04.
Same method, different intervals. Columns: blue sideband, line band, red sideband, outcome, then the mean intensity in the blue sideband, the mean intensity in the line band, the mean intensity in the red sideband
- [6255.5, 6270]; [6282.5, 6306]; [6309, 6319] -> 0.11 mag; 11.3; 10.7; 12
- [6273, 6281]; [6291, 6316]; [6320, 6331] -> -0.07 mag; 11.1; 11.2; 10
